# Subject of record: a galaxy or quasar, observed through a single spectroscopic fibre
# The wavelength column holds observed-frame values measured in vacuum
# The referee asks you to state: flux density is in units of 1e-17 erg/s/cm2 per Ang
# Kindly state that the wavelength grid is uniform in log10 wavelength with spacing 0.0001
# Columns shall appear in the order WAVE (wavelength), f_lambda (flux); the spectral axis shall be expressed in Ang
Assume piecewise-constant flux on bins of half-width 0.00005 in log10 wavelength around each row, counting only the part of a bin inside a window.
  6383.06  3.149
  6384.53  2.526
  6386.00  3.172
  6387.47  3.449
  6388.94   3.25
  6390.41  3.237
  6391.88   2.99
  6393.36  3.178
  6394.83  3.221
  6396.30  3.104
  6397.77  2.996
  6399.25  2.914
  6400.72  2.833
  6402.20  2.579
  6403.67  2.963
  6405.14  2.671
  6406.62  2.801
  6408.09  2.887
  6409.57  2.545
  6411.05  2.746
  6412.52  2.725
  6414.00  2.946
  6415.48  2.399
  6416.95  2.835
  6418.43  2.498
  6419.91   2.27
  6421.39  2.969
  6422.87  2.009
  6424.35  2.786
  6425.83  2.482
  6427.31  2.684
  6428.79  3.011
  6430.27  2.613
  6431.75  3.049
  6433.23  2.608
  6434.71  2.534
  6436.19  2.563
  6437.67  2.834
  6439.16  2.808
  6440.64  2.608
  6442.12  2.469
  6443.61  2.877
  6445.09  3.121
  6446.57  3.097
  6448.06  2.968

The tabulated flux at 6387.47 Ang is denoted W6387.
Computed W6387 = 3.449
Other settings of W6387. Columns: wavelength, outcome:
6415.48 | 2.399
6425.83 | 2.482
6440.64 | 2.608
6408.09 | 2.887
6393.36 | 3.178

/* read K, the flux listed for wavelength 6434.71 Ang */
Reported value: 2.534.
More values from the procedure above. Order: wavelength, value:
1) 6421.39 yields 2.969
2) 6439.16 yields 2.808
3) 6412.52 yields 2.725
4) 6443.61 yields 2.877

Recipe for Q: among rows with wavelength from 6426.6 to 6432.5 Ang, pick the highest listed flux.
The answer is 3.049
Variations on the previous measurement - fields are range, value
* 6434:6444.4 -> 2.877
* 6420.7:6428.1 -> 2.969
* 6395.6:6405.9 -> 3.104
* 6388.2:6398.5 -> 3.25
